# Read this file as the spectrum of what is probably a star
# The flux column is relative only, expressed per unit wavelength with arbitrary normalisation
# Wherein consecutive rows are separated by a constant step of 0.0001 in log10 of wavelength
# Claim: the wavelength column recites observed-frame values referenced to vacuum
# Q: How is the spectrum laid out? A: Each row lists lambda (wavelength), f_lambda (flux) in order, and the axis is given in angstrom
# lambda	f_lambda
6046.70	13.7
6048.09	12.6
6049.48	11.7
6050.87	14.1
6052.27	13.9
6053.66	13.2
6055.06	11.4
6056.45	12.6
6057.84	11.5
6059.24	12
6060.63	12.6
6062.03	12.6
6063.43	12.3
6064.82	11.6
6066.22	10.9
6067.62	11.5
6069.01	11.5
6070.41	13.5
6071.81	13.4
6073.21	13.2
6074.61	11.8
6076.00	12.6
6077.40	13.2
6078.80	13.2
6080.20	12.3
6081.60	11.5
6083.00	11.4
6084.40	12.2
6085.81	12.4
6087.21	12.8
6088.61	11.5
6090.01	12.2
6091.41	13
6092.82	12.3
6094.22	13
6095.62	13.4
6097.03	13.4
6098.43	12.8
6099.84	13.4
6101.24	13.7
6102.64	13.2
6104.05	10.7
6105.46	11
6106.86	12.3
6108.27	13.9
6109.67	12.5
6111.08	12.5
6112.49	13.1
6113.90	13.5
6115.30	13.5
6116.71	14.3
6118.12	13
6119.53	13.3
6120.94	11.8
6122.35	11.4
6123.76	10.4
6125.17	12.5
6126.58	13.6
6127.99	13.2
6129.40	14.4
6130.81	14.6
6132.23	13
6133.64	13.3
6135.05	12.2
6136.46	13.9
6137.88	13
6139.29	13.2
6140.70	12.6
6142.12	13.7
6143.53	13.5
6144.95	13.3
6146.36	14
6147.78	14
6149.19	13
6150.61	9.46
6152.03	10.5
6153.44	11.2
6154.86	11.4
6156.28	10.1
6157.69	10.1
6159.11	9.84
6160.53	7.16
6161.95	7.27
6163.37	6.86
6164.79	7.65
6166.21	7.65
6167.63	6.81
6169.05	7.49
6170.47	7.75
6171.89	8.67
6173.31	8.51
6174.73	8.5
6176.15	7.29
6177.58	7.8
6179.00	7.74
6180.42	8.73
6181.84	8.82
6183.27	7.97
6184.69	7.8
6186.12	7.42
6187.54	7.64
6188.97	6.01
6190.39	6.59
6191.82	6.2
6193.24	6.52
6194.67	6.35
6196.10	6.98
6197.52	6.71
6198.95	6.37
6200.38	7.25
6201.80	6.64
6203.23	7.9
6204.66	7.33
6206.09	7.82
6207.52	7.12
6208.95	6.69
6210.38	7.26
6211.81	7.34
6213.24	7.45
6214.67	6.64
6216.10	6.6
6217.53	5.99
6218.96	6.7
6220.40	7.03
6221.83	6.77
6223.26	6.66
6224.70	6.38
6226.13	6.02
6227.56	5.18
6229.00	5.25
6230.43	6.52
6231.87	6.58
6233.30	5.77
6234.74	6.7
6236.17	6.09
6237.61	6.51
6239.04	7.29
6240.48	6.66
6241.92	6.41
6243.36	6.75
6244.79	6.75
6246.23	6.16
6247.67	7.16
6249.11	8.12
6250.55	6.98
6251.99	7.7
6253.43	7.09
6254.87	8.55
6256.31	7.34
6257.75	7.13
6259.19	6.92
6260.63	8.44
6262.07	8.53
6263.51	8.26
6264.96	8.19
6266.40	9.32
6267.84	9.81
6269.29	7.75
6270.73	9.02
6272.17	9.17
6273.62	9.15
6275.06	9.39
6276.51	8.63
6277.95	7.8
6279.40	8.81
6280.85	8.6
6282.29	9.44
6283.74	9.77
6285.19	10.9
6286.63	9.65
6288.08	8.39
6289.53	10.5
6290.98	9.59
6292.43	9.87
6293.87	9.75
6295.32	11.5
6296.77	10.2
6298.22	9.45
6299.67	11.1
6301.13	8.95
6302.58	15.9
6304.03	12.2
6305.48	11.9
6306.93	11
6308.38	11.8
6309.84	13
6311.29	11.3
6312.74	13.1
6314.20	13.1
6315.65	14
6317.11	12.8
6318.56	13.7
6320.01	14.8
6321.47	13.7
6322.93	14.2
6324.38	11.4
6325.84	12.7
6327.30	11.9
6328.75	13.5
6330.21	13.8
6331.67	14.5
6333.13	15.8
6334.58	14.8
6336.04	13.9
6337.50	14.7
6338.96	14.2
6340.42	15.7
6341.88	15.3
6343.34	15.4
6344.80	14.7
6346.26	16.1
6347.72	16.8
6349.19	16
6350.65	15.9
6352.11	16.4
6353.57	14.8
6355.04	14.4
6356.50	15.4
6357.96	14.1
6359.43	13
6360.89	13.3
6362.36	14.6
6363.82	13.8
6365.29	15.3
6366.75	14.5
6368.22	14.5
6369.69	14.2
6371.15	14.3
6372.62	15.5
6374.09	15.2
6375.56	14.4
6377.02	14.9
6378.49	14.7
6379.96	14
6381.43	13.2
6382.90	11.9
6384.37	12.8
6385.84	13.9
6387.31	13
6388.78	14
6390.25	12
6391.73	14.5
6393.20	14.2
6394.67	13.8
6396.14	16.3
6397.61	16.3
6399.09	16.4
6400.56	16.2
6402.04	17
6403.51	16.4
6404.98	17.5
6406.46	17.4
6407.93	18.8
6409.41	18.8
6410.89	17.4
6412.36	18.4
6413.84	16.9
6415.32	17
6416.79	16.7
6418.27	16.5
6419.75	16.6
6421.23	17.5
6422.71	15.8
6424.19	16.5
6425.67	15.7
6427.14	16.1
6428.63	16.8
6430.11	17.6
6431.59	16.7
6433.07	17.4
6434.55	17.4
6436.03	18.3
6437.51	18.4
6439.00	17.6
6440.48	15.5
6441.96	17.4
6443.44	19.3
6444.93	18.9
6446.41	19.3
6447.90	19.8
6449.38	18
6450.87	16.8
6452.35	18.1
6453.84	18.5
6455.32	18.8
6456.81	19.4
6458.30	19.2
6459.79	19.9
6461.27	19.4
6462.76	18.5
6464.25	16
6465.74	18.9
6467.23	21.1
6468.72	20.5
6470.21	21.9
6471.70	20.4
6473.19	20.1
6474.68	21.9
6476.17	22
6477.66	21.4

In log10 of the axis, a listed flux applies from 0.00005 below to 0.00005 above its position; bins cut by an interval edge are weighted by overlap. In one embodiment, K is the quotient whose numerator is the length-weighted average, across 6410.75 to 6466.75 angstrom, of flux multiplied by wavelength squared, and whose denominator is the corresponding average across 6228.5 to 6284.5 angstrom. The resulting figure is 2.4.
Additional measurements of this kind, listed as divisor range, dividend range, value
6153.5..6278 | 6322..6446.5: 2.19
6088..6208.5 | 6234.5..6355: 1.10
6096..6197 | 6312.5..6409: 1.46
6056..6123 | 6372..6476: 1.52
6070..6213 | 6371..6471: 1.74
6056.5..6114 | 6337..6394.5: 1.27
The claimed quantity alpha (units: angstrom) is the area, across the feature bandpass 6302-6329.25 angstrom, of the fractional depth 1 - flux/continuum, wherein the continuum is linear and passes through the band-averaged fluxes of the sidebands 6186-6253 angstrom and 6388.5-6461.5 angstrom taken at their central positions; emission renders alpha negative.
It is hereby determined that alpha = -3.1 angstrom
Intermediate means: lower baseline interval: 6.74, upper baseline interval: 17.2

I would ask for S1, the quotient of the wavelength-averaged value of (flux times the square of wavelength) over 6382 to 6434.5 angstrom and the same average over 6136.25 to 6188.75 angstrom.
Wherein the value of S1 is 1.79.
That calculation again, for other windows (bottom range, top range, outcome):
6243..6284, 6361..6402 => 1.83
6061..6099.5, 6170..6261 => 0.59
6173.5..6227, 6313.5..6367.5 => 2.12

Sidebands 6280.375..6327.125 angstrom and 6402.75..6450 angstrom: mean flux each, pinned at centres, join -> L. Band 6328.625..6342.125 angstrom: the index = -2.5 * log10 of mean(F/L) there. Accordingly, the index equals -0.12 mag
